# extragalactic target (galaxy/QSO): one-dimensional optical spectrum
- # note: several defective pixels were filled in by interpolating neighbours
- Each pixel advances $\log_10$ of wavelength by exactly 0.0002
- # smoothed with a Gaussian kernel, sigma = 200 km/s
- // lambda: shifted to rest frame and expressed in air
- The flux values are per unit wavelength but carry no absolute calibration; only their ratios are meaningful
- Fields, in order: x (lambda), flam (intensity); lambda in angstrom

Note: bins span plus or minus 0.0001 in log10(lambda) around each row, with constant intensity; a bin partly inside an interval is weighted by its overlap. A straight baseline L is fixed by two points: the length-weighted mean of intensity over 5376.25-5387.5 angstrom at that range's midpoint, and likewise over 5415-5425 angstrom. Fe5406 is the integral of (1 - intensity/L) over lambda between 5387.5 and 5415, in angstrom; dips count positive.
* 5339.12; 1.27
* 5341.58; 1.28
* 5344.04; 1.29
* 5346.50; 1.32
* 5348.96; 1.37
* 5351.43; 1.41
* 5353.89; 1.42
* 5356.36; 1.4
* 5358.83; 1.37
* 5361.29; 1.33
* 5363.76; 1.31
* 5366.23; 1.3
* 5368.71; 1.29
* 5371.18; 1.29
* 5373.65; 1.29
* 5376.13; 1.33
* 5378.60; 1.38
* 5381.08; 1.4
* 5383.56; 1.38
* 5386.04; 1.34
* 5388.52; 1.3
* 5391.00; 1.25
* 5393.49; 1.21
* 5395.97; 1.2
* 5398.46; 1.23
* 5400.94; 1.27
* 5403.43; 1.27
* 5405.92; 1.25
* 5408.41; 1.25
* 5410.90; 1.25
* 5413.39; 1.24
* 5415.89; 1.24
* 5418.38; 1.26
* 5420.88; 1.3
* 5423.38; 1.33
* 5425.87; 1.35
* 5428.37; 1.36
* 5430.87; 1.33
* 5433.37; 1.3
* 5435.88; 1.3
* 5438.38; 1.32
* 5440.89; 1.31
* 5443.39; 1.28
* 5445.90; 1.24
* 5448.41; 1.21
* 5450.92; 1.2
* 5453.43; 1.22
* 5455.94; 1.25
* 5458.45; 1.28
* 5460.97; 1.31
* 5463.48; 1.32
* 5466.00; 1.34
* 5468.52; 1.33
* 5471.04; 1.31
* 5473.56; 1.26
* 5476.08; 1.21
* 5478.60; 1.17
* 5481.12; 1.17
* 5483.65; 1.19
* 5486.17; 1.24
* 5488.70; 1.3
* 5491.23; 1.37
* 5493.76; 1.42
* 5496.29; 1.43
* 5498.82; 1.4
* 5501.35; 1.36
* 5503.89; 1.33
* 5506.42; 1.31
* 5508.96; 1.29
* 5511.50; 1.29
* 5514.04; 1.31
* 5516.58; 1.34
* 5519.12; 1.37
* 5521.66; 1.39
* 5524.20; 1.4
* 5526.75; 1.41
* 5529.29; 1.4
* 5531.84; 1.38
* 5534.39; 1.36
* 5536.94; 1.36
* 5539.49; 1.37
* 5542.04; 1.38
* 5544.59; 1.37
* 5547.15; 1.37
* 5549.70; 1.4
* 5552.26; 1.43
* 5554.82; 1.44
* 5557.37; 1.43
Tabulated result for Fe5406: 1.67 angstrom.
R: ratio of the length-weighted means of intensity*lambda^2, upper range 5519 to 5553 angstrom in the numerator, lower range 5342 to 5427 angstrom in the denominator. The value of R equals 1.12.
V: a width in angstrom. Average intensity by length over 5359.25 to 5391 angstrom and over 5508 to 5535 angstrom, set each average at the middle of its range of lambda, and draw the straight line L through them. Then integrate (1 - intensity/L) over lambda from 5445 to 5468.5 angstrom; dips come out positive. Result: 1.4 angstrom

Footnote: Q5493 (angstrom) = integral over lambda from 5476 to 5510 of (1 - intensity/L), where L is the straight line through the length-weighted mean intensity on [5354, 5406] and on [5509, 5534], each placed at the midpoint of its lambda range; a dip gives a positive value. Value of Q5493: 1.2 angstrom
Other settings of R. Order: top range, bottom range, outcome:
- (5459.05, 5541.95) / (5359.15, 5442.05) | 1.06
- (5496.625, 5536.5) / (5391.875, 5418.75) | 1.14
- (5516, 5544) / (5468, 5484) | 1.14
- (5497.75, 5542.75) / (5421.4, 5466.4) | 1.08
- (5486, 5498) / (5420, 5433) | 1.05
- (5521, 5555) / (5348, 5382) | 1.10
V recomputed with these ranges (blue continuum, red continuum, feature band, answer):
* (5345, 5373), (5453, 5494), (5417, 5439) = -0.2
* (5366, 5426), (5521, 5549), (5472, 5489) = 1.6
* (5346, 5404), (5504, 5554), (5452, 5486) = 2.3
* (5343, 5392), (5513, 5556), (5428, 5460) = 2.0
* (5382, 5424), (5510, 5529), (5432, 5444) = -0.1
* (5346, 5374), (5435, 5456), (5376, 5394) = -0.1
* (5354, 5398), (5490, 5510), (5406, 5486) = 4.3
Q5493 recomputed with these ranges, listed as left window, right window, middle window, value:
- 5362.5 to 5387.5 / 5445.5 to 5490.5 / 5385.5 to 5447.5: 0.9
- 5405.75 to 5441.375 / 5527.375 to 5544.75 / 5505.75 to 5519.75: 0.4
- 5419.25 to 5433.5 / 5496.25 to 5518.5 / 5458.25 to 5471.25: 0.1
